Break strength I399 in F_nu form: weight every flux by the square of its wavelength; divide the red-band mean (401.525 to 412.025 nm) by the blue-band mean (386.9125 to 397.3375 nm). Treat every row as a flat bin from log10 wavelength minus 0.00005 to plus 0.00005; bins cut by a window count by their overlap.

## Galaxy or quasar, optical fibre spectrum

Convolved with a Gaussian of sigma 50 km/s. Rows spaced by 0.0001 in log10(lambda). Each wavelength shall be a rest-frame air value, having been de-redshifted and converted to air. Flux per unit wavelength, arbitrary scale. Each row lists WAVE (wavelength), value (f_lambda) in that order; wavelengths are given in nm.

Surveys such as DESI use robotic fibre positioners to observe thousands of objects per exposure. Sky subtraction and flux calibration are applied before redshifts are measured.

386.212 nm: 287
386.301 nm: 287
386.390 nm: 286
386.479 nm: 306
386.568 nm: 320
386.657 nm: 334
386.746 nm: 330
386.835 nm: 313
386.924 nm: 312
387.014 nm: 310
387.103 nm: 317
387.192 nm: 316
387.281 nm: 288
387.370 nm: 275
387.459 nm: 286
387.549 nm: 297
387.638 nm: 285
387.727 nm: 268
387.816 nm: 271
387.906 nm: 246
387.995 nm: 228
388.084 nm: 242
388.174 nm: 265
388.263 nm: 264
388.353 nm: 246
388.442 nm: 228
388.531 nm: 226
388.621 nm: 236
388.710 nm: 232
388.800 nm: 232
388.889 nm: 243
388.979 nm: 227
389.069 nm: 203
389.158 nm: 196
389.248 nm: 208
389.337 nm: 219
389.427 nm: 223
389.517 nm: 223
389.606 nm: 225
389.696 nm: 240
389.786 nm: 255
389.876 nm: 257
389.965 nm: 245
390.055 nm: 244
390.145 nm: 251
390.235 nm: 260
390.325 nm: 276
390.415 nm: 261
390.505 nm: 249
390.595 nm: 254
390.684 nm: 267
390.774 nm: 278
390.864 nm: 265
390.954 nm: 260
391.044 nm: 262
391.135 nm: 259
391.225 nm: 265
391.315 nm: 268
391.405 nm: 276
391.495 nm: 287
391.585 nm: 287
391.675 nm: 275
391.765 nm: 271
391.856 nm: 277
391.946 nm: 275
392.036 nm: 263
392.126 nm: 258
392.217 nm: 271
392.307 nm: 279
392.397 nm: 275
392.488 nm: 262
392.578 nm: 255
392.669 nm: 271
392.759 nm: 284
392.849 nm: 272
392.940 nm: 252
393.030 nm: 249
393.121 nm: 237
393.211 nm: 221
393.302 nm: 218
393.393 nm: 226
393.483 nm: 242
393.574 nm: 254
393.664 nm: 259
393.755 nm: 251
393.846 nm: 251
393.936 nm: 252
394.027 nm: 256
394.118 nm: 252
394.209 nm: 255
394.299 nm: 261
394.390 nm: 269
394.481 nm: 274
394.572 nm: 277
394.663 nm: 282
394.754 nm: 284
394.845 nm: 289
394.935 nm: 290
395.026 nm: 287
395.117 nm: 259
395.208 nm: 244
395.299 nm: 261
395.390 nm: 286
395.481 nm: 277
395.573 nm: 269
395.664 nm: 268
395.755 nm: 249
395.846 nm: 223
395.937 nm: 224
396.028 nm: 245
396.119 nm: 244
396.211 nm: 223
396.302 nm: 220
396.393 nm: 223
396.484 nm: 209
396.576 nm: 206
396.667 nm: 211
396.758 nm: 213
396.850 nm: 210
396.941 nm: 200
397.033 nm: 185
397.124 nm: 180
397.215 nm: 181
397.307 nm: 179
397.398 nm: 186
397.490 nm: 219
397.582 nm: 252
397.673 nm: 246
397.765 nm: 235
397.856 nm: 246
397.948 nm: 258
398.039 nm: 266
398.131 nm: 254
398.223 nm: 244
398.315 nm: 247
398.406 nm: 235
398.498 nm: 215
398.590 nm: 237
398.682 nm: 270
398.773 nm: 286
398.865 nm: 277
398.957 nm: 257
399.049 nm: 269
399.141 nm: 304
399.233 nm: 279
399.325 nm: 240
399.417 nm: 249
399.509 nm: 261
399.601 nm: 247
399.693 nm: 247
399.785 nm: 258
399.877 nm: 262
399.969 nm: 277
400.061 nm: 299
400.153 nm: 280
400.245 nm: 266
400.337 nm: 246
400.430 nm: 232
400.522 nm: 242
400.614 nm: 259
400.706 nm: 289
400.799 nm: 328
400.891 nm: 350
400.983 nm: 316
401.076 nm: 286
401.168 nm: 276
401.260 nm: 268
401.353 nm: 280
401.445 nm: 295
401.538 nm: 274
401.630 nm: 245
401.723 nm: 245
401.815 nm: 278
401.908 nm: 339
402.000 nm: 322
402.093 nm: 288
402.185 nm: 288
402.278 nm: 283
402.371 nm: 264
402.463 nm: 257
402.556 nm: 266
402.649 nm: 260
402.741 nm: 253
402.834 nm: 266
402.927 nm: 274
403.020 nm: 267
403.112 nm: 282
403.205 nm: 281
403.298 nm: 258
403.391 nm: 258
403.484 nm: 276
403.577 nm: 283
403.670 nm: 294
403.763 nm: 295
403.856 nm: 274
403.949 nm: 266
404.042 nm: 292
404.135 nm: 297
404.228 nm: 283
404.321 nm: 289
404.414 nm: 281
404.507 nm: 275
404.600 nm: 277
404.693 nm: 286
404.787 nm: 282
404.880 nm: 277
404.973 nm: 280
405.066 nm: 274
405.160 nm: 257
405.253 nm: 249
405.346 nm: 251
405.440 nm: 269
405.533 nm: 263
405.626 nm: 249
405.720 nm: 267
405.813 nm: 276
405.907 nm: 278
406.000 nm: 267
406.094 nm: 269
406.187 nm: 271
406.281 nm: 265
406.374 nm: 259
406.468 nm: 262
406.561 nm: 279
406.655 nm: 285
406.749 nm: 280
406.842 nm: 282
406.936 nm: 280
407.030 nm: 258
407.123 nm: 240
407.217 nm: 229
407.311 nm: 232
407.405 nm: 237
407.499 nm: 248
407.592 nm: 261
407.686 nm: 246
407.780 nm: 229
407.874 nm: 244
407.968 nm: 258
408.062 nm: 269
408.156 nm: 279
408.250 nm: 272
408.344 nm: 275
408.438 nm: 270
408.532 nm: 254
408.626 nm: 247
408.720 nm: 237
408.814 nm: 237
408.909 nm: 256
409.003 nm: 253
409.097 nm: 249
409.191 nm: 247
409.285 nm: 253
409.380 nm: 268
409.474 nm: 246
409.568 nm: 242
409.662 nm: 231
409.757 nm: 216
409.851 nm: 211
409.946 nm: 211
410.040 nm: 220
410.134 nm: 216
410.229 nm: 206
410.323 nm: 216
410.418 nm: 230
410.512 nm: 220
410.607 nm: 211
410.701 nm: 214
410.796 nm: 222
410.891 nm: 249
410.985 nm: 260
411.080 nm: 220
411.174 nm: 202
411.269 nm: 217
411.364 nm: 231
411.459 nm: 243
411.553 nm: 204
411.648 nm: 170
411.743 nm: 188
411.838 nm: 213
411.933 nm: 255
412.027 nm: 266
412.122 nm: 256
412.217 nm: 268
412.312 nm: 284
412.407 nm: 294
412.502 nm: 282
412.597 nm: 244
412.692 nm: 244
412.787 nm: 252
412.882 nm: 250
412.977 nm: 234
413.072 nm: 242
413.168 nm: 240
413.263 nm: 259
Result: 1.1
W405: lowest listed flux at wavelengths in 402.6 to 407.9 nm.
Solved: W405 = 229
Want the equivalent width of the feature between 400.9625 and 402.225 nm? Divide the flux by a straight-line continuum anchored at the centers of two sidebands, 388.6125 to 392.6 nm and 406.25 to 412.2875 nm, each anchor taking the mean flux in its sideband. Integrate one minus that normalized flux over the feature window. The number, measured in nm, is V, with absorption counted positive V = -0.196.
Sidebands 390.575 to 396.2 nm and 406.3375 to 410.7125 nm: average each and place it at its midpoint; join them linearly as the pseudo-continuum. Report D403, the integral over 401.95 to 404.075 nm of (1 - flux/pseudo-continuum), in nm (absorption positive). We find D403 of -0.20 nm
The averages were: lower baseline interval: 262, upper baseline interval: 246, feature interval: 276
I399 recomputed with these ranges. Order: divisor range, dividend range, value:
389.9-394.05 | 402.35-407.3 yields 1.11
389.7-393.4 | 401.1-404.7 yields 1.13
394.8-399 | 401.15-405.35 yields 1.20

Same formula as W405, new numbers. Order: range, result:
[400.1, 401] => 232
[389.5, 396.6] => 206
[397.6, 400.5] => 215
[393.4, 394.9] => 242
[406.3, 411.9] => 170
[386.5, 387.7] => 275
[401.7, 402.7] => 245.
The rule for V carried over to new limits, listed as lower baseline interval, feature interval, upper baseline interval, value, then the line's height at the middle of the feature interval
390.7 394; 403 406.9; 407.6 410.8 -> -0.451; 246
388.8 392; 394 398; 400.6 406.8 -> 0.328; 263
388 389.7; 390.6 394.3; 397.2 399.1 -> -0.412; 235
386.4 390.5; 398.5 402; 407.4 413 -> -0.331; 250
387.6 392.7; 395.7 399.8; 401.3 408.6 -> 0.409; 262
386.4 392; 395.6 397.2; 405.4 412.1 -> 0.231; 256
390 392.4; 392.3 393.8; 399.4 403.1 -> 0.088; 268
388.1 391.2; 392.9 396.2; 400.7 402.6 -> 0.066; 261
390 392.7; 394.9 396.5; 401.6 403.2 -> 0.116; 270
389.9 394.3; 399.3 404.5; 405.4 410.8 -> -0.455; 254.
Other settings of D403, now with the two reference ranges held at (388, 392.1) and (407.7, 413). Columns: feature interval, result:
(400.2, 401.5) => -0.192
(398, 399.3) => -0.073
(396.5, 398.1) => 0.196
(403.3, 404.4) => -0.173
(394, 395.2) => -0.113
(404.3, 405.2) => -0.129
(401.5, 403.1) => -0.202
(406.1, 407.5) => -0.112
